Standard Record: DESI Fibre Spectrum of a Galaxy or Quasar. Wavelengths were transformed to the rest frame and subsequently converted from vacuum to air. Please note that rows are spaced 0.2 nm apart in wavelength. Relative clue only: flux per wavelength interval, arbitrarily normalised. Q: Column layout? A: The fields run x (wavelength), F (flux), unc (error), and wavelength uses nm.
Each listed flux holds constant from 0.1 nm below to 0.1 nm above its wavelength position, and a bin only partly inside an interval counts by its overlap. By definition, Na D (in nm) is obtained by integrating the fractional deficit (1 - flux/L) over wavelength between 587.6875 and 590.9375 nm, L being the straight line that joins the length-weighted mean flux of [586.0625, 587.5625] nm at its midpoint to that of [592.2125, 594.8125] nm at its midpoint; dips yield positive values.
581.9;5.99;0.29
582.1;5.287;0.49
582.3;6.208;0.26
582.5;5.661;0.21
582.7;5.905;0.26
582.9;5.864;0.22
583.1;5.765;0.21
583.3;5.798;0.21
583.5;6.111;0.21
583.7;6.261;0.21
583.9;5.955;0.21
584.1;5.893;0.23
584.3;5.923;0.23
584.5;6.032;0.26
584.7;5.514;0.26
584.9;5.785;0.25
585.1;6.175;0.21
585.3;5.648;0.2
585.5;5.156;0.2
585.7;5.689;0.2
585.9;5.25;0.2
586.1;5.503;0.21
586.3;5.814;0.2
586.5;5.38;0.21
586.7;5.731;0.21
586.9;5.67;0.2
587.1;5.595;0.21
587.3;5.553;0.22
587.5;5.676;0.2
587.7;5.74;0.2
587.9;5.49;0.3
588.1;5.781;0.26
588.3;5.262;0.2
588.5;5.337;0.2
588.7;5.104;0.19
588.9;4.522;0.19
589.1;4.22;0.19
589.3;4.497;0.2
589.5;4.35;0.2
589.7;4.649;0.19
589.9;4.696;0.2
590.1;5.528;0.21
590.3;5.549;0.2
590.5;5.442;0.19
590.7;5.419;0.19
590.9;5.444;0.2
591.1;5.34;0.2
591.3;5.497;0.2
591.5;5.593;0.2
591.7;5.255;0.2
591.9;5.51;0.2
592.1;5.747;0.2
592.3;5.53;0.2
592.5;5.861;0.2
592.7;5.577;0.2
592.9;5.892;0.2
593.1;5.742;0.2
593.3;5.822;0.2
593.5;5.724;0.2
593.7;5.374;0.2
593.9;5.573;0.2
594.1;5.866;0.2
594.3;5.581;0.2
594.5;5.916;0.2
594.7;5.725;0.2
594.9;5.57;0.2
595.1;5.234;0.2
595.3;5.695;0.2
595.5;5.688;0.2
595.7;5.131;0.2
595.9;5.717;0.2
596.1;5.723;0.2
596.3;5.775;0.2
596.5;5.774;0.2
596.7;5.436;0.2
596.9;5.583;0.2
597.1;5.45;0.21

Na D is 0.32 nm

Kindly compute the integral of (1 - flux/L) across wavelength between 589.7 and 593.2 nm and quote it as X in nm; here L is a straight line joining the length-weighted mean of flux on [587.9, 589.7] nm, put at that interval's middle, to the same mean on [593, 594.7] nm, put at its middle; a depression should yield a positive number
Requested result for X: -0.10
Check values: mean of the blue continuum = 4.9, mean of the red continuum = 5.7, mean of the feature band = 5.48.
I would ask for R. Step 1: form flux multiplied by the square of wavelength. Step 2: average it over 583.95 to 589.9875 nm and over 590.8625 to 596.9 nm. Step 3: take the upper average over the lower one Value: 1.07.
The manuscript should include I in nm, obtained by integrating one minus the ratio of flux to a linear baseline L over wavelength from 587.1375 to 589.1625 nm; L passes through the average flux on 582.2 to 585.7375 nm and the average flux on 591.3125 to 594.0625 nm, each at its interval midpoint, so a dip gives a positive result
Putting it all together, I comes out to 0.16 nm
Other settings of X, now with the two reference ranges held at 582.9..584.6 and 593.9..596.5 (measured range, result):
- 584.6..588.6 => 0.200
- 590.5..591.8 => 0.074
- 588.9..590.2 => 0.258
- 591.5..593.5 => 0.019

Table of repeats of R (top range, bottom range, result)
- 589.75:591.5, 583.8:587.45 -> 0.96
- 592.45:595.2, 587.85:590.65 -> 1.15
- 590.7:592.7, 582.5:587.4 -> 0.98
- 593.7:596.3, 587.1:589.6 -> 1.12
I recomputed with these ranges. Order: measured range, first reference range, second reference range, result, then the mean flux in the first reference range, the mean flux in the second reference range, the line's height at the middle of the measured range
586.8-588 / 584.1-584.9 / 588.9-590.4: -0.090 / 5.83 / 4.77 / 5.23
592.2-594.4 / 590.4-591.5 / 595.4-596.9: -0.068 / 5.44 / 5.6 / 5.52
